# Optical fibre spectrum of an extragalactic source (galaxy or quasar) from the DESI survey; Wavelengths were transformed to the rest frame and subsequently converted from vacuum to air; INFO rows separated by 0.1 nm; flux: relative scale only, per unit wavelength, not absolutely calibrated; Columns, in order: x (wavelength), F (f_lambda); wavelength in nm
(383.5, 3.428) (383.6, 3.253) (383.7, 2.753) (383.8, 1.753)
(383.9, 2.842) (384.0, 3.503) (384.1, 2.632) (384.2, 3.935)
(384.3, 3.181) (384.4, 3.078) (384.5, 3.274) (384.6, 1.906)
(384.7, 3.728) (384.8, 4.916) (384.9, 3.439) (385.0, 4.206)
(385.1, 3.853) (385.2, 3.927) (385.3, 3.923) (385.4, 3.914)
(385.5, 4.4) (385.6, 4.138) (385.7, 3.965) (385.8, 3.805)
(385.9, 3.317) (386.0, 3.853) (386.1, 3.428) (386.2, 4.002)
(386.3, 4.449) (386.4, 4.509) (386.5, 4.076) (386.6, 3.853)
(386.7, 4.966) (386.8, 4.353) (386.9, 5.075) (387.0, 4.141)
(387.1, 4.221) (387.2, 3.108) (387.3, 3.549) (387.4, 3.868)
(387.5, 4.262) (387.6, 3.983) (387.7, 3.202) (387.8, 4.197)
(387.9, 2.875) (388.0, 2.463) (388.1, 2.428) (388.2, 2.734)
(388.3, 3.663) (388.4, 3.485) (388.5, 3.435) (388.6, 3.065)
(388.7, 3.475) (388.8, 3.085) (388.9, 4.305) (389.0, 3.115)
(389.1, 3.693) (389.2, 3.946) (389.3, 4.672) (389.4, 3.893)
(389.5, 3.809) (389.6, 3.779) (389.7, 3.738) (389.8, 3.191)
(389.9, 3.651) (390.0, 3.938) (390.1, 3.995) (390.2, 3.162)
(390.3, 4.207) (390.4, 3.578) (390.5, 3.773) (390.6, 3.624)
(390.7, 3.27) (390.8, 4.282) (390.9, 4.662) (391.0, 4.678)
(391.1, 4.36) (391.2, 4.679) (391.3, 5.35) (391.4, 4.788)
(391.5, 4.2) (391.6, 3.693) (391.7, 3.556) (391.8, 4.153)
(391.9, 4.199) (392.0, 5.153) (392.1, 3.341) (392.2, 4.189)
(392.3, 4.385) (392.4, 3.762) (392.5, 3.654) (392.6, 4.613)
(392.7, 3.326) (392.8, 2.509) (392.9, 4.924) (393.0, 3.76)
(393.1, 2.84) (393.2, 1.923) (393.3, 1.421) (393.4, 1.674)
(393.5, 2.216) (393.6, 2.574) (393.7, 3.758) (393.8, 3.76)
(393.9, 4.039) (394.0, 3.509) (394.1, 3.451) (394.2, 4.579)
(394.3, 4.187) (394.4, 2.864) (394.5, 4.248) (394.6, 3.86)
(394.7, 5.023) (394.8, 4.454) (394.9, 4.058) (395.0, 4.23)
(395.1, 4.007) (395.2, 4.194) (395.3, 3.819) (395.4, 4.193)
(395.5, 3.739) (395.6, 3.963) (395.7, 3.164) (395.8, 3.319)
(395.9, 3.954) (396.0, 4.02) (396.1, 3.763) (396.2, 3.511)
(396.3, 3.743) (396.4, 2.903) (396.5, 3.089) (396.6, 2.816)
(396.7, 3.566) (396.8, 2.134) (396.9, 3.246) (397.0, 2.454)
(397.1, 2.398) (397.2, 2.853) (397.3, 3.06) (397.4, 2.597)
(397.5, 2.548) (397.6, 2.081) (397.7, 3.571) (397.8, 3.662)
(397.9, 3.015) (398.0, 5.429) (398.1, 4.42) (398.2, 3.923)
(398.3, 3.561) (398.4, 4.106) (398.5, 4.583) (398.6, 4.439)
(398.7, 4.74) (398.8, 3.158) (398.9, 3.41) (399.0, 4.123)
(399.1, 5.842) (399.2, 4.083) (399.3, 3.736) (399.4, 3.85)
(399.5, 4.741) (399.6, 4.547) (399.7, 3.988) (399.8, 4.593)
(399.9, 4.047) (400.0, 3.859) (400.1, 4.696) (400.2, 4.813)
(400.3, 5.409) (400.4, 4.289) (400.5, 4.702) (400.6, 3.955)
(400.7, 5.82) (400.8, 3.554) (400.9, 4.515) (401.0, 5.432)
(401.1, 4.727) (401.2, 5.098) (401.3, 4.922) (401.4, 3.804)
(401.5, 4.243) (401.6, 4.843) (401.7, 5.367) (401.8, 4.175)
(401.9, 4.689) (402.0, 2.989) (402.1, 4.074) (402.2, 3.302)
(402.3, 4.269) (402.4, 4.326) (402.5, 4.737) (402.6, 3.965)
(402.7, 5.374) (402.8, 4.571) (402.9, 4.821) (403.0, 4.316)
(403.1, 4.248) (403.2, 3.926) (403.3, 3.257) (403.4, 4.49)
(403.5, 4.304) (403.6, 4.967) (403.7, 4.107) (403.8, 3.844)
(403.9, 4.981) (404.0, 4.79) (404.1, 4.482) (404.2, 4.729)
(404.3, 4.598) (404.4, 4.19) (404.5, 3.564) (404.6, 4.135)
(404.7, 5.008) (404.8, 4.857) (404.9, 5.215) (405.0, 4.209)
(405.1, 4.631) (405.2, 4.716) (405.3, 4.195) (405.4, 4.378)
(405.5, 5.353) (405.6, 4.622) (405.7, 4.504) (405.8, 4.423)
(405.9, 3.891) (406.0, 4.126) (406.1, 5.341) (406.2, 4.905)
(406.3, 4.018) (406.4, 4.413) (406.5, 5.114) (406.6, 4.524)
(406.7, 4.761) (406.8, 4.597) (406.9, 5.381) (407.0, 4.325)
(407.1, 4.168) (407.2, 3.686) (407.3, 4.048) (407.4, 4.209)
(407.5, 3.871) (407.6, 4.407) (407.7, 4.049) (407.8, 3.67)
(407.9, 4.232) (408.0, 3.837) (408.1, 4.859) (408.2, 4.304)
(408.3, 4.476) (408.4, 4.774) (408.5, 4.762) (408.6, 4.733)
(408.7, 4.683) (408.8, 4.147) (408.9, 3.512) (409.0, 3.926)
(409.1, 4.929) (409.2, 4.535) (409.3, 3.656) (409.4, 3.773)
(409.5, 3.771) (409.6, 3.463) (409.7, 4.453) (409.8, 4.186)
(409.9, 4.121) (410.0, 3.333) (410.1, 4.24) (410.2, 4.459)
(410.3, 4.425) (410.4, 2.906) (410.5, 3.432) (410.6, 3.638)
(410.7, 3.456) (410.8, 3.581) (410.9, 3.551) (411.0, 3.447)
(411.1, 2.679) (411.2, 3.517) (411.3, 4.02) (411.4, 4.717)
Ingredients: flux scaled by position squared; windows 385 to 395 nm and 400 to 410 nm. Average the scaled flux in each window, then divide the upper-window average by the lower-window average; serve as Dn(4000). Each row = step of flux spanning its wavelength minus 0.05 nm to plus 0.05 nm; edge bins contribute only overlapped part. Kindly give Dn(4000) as 1.25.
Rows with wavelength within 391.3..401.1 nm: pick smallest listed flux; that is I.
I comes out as 1.421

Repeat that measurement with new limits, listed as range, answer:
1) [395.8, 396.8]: 2.134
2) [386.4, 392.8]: 2.428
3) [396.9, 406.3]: 2.081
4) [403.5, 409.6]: 3.463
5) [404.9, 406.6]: 3.891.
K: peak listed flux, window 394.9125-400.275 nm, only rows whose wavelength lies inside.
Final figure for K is 5.842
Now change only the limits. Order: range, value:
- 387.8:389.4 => 4.672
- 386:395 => 5.35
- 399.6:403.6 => 5.82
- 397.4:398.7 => 5.429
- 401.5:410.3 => 5.381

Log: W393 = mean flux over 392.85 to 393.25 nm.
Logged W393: 3.36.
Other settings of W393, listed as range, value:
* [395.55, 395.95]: 3.6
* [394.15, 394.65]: 3.95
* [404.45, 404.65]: 3.85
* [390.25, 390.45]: 3.89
